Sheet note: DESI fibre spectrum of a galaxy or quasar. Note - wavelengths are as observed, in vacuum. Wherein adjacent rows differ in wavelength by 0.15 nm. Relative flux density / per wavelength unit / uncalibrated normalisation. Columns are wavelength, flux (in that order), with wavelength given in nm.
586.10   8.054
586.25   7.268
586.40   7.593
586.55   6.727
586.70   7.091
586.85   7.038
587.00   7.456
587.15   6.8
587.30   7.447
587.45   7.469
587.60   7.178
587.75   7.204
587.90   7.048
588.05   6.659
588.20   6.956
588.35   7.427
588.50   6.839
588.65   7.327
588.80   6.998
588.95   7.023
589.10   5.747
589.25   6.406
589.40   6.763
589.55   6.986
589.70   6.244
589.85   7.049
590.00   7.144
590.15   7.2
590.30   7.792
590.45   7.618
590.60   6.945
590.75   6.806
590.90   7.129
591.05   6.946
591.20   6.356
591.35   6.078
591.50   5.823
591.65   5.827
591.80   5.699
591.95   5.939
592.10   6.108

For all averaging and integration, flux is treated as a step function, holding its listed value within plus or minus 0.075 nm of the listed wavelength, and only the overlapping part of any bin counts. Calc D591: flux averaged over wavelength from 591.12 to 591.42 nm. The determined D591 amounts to 6.23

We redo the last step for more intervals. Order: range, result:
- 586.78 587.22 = 7.1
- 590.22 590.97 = 7.26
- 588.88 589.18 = 6.37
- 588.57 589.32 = 6.7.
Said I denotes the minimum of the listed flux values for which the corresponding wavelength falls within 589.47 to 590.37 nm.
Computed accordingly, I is 6.244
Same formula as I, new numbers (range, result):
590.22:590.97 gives 6.806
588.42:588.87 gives 6.839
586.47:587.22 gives 6.727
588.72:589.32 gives 5.747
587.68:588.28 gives 6.659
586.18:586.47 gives 7.268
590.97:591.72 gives 5.823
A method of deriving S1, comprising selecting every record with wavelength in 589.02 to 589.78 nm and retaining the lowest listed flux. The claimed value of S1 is 5.747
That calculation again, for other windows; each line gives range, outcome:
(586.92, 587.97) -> 6.8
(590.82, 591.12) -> 6.946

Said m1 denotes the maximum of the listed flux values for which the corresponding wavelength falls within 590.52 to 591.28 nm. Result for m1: 7.129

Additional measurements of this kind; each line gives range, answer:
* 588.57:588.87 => 7.327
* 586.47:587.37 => 7.456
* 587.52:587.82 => 7.204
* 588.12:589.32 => 7.427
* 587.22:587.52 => 7.469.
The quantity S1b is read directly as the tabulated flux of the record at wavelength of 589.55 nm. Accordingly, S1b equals 6.986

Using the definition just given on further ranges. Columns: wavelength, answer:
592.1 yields 6.108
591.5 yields 5.823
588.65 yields 7.327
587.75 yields 7.204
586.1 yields 8.054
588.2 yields 6.956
